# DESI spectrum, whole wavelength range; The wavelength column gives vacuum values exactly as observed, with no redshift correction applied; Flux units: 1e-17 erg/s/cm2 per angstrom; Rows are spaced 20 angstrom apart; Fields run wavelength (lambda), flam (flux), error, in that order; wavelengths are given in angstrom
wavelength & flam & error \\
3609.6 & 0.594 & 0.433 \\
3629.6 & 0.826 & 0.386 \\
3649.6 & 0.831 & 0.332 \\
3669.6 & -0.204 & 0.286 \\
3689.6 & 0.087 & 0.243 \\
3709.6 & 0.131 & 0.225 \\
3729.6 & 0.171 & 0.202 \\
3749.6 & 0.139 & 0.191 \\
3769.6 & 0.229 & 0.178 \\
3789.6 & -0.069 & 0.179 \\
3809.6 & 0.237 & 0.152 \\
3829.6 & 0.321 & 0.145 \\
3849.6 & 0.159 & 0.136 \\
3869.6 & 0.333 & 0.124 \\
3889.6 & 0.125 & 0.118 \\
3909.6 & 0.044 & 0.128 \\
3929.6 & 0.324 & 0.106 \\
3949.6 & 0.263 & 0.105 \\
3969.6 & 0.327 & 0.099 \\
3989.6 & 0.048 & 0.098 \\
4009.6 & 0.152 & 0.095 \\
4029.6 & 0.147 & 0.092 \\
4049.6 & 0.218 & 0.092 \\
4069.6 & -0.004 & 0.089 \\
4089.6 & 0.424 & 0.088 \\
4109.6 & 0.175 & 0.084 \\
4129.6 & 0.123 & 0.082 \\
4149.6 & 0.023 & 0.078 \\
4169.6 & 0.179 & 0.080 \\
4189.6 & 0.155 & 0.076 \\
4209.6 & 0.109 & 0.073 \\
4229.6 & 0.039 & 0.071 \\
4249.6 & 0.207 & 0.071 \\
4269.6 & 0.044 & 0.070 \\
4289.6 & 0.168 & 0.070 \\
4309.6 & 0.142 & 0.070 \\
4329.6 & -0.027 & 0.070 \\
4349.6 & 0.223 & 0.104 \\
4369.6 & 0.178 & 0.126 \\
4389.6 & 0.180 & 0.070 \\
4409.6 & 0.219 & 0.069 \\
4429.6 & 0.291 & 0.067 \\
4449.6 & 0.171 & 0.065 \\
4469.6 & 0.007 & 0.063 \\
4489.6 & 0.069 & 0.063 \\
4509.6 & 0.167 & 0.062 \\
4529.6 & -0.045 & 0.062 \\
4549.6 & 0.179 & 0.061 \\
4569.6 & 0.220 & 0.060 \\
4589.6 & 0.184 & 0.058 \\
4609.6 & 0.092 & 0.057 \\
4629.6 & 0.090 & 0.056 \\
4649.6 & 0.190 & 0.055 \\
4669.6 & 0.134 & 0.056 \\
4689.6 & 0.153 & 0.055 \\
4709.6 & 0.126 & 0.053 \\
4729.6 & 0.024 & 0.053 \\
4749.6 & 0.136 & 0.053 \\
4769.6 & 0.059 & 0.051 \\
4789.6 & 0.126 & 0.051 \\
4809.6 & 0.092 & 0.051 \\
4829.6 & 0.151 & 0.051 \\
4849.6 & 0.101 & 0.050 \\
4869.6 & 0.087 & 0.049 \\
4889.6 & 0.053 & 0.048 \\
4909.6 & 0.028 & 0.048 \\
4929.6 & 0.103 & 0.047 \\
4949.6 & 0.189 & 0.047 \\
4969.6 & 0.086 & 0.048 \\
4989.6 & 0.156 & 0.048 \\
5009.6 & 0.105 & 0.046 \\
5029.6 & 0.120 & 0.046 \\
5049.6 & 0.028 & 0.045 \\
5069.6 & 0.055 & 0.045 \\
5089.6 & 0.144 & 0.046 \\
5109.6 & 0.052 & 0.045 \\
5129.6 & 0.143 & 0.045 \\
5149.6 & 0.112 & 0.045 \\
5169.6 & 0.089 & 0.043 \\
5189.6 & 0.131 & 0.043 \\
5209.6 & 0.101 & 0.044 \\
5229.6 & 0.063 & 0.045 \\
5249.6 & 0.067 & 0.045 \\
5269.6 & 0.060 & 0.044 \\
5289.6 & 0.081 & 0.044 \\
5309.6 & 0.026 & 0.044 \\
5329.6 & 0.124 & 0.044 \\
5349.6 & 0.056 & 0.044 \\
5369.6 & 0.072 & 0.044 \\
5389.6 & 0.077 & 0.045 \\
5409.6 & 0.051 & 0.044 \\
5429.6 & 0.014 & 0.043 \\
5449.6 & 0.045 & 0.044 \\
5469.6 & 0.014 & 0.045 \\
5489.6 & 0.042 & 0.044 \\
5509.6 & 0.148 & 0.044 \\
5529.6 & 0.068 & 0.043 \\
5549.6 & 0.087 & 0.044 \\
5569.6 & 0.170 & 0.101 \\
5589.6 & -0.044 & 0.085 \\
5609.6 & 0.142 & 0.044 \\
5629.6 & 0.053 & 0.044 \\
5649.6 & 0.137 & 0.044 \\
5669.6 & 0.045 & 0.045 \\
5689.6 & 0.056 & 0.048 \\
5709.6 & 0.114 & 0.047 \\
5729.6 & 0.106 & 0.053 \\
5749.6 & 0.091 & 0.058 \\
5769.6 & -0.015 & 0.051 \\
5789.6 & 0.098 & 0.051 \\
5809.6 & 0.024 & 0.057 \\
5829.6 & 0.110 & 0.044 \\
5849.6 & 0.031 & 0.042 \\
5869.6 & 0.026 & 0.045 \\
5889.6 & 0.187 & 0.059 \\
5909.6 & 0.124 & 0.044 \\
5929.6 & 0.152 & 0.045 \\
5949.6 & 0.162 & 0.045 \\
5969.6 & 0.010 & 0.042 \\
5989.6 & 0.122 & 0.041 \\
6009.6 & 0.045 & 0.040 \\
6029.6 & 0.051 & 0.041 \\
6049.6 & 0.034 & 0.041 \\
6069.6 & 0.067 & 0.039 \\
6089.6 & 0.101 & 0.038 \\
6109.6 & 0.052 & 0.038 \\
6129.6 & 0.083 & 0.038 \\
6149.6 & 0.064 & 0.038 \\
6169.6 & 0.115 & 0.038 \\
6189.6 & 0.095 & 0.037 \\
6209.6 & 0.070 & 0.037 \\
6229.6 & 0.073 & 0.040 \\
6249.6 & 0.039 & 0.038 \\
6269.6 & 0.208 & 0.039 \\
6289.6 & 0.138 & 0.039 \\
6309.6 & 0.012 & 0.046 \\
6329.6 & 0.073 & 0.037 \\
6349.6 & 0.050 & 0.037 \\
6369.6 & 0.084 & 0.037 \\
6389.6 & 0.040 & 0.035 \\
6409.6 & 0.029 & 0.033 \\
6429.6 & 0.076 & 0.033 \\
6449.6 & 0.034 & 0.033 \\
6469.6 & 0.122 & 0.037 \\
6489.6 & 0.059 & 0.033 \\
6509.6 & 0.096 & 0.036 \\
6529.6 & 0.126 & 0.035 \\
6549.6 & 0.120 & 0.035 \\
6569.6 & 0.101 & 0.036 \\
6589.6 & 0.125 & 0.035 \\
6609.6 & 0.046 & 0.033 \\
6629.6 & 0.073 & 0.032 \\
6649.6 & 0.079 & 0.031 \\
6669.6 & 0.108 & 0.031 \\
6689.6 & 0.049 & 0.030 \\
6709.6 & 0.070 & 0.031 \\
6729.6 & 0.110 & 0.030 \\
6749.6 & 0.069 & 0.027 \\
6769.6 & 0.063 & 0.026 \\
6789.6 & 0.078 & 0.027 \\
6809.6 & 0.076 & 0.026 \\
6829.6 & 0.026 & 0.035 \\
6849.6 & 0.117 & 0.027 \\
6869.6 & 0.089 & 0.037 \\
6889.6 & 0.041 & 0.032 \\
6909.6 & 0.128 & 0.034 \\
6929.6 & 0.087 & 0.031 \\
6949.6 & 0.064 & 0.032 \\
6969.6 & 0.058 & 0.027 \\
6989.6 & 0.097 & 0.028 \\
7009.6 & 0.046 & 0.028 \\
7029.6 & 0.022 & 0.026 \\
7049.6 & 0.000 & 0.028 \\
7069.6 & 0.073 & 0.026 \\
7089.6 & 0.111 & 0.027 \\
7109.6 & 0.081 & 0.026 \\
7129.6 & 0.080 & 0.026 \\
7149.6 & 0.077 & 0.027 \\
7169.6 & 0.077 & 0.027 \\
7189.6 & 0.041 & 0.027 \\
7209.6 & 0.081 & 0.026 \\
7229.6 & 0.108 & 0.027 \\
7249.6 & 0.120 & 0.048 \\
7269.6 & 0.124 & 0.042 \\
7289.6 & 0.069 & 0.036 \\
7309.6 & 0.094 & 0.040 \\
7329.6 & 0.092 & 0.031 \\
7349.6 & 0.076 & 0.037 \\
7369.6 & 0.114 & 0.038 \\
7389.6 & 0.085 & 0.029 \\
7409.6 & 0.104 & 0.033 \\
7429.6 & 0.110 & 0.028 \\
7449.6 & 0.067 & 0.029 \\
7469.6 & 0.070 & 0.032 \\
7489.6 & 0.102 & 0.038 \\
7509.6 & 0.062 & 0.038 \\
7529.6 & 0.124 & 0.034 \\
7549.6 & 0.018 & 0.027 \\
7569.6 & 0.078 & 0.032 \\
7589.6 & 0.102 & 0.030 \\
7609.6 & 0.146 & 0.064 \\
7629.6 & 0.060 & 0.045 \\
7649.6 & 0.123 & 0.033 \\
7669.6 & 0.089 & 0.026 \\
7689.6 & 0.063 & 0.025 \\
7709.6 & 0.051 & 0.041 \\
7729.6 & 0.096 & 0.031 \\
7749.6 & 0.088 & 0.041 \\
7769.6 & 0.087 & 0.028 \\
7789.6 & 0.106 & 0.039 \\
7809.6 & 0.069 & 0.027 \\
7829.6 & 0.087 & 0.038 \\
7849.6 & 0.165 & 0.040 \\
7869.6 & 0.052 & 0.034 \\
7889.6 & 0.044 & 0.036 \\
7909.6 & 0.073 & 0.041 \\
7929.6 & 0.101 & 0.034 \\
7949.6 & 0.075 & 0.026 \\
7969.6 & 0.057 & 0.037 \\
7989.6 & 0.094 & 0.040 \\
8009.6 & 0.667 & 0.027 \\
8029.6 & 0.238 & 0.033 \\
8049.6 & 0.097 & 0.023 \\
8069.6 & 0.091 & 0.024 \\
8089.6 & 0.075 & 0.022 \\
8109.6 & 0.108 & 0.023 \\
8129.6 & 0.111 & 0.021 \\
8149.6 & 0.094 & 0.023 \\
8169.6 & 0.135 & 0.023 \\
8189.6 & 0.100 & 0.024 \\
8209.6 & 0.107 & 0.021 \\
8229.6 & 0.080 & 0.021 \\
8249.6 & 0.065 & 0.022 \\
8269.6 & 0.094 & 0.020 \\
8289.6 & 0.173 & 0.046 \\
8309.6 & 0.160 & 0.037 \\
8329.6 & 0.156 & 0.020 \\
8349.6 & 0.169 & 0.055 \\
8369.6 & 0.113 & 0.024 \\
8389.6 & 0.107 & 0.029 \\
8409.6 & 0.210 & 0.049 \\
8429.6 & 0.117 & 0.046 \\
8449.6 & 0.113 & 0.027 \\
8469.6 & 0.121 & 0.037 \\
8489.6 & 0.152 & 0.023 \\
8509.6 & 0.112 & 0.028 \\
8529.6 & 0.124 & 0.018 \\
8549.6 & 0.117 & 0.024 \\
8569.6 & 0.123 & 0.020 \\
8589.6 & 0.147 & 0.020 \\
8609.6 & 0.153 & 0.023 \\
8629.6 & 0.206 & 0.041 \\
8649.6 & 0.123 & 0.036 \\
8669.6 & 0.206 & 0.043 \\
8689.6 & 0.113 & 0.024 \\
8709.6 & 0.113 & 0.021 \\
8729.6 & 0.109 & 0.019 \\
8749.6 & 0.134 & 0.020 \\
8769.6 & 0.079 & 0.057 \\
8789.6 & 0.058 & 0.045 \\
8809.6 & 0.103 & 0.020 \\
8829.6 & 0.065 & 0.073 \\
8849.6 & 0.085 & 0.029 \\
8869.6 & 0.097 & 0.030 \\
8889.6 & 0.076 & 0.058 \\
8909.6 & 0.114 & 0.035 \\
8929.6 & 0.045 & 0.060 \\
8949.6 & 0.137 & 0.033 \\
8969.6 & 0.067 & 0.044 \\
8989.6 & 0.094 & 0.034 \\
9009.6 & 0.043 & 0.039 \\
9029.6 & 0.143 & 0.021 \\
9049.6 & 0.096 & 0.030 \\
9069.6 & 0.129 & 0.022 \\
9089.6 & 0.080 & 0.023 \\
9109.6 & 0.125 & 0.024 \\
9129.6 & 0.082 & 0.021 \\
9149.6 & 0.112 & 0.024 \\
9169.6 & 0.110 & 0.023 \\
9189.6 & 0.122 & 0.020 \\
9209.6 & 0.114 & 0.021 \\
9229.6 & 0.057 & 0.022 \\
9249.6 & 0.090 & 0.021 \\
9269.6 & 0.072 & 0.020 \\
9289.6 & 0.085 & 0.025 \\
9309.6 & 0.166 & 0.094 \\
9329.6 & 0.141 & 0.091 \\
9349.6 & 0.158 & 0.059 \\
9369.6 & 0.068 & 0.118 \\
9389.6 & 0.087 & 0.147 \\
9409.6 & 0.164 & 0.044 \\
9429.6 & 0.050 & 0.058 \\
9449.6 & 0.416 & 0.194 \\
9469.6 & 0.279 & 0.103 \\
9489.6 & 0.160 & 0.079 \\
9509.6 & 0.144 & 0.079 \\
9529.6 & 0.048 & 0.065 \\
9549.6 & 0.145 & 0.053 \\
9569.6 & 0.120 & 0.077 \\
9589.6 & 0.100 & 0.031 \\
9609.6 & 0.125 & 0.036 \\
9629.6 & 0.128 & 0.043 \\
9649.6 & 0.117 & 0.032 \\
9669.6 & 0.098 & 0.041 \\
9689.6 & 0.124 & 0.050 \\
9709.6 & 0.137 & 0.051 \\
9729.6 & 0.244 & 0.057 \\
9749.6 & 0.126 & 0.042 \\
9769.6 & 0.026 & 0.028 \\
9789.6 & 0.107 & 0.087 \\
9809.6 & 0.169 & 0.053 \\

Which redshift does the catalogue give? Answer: 1.15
